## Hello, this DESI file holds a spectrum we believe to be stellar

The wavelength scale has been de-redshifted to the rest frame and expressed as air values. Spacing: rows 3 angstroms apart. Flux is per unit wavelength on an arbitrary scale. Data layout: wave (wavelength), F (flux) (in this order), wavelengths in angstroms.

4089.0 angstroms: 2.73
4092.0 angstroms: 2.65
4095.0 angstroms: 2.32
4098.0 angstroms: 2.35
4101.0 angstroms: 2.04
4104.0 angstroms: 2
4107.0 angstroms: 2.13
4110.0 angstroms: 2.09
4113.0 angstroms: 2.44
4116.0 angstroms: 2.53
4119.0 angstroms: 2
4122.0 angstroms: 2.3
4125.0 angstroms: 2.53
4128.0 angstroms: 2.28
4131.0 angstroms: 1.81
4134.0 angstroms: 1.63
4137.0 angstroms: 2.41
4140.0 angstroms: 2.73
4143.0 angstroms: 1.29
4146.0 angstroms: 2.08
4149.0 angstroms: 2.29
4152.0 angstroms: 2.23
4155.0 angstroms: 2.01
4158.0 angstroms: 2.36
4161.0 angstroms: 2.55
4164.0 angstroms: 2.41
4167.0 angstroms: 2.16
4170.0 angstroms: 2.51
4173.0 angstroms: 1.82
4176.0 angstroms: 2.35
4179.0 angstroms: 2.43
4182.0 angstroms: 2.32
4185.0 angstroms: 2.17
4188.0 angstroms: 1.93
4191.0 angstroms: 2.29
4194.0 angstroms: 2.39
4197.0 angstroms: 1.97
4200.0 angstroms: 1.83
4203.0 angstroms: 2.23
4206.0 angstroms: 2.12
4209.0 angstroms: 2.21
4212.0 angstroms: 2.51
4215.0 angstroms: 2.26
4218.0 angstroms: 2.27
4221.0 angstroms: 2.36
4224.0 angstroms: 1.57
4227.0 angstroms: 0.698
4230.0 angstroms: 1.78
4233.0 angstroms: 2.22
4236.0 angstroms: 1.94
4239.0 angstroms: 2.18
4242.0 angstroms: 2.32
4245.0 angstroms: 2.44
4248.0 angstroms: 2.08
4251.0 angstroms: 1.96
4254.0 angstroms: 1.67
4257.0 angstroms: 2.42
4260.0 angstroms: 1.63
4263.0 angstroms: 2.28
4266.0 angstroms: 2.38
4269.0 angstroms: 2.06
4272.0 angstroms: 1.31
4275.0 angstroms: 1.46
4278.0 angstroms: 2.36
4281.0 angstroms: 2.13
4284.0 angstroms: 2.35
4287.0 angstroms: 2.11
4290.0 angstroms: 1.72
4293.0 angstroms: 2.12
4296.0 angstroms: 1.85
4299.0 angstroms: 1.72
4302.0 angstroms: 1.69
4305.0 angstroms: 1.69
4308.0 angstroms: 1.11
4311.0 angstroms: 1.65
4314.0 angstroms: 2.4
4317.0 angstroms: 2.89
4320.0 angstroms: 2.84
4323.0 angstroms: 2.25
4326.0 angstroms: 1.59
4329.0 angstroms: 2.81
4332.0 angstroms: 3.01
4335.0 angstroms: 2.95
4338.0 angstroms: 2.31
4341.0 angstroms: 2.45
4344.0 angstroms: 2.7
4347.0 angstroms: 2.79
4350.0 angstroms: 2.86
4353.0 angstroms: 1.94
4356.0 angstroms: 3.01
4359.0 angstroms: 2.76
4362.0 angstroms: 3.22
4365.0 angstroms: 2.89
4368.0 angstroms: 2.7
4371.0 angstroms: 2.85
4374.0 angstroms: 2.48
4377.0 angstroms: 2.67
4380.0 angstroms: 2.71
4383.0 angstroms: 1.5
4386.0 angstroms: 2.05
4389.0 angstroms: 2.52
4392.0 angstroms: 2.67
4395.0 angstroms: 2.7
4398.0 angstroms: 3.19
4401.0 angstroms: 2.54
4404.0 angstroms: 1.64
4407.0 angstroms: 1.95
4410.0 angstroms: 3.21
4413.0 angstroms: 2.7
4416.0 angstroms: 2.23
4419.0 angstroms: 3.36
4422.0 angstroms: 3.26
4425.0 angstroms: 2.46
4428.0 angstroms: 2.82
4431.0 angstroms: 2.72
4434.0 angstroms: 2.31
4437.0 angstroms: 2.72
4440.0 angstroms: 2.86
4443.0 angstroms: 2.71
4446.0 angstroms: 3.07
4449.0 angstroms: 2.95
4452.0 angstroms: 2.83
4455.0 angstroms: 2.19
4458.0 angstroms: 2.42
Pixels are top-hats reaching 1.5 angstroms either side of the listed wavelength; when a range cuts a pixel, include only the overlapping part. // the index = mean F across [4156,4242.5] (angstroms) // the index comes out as 2.14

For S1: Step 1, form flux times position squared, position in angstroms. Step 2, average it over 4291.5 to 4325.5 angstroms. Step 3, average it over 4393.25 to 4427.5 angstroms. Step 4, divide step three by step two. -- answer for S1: 1.4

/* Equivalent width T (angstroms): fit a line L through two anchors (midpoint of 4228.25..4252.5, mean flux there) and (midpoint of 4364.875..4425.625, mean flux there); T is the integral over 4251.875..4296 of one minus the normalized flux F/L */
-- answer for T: 4.2 angstroms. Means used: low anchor 2.1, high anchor 2.58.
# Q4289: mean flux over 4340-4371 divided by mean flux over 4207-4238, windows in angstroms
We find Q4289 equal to 1.38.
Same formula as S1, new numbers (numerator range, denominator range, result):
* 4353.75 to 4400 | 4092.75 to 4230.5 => 1.36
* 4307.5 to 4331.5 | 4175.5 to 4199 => 1.09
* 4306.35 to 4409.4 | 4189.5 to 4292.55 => 1.29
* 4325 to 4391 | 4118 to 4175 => 1.31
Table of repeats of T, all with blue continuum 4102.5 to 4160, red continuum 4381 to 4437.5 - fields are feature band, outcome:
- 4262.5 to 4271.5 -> 0.86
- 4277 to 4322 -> 6.77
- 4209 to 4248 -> 4.23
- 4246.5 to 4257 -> 1.61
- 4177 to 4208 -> 1.12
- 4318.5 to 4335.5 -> -0.78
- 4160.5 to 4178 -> -0.54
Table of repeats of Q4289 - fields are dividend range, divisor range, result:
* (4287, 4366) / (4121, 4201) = 1.07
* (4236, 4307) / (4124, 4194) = 0.90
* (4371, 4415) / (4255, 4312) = 1.31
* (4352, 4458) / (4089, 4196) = 1.18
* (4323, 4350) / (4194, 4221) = 1.17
